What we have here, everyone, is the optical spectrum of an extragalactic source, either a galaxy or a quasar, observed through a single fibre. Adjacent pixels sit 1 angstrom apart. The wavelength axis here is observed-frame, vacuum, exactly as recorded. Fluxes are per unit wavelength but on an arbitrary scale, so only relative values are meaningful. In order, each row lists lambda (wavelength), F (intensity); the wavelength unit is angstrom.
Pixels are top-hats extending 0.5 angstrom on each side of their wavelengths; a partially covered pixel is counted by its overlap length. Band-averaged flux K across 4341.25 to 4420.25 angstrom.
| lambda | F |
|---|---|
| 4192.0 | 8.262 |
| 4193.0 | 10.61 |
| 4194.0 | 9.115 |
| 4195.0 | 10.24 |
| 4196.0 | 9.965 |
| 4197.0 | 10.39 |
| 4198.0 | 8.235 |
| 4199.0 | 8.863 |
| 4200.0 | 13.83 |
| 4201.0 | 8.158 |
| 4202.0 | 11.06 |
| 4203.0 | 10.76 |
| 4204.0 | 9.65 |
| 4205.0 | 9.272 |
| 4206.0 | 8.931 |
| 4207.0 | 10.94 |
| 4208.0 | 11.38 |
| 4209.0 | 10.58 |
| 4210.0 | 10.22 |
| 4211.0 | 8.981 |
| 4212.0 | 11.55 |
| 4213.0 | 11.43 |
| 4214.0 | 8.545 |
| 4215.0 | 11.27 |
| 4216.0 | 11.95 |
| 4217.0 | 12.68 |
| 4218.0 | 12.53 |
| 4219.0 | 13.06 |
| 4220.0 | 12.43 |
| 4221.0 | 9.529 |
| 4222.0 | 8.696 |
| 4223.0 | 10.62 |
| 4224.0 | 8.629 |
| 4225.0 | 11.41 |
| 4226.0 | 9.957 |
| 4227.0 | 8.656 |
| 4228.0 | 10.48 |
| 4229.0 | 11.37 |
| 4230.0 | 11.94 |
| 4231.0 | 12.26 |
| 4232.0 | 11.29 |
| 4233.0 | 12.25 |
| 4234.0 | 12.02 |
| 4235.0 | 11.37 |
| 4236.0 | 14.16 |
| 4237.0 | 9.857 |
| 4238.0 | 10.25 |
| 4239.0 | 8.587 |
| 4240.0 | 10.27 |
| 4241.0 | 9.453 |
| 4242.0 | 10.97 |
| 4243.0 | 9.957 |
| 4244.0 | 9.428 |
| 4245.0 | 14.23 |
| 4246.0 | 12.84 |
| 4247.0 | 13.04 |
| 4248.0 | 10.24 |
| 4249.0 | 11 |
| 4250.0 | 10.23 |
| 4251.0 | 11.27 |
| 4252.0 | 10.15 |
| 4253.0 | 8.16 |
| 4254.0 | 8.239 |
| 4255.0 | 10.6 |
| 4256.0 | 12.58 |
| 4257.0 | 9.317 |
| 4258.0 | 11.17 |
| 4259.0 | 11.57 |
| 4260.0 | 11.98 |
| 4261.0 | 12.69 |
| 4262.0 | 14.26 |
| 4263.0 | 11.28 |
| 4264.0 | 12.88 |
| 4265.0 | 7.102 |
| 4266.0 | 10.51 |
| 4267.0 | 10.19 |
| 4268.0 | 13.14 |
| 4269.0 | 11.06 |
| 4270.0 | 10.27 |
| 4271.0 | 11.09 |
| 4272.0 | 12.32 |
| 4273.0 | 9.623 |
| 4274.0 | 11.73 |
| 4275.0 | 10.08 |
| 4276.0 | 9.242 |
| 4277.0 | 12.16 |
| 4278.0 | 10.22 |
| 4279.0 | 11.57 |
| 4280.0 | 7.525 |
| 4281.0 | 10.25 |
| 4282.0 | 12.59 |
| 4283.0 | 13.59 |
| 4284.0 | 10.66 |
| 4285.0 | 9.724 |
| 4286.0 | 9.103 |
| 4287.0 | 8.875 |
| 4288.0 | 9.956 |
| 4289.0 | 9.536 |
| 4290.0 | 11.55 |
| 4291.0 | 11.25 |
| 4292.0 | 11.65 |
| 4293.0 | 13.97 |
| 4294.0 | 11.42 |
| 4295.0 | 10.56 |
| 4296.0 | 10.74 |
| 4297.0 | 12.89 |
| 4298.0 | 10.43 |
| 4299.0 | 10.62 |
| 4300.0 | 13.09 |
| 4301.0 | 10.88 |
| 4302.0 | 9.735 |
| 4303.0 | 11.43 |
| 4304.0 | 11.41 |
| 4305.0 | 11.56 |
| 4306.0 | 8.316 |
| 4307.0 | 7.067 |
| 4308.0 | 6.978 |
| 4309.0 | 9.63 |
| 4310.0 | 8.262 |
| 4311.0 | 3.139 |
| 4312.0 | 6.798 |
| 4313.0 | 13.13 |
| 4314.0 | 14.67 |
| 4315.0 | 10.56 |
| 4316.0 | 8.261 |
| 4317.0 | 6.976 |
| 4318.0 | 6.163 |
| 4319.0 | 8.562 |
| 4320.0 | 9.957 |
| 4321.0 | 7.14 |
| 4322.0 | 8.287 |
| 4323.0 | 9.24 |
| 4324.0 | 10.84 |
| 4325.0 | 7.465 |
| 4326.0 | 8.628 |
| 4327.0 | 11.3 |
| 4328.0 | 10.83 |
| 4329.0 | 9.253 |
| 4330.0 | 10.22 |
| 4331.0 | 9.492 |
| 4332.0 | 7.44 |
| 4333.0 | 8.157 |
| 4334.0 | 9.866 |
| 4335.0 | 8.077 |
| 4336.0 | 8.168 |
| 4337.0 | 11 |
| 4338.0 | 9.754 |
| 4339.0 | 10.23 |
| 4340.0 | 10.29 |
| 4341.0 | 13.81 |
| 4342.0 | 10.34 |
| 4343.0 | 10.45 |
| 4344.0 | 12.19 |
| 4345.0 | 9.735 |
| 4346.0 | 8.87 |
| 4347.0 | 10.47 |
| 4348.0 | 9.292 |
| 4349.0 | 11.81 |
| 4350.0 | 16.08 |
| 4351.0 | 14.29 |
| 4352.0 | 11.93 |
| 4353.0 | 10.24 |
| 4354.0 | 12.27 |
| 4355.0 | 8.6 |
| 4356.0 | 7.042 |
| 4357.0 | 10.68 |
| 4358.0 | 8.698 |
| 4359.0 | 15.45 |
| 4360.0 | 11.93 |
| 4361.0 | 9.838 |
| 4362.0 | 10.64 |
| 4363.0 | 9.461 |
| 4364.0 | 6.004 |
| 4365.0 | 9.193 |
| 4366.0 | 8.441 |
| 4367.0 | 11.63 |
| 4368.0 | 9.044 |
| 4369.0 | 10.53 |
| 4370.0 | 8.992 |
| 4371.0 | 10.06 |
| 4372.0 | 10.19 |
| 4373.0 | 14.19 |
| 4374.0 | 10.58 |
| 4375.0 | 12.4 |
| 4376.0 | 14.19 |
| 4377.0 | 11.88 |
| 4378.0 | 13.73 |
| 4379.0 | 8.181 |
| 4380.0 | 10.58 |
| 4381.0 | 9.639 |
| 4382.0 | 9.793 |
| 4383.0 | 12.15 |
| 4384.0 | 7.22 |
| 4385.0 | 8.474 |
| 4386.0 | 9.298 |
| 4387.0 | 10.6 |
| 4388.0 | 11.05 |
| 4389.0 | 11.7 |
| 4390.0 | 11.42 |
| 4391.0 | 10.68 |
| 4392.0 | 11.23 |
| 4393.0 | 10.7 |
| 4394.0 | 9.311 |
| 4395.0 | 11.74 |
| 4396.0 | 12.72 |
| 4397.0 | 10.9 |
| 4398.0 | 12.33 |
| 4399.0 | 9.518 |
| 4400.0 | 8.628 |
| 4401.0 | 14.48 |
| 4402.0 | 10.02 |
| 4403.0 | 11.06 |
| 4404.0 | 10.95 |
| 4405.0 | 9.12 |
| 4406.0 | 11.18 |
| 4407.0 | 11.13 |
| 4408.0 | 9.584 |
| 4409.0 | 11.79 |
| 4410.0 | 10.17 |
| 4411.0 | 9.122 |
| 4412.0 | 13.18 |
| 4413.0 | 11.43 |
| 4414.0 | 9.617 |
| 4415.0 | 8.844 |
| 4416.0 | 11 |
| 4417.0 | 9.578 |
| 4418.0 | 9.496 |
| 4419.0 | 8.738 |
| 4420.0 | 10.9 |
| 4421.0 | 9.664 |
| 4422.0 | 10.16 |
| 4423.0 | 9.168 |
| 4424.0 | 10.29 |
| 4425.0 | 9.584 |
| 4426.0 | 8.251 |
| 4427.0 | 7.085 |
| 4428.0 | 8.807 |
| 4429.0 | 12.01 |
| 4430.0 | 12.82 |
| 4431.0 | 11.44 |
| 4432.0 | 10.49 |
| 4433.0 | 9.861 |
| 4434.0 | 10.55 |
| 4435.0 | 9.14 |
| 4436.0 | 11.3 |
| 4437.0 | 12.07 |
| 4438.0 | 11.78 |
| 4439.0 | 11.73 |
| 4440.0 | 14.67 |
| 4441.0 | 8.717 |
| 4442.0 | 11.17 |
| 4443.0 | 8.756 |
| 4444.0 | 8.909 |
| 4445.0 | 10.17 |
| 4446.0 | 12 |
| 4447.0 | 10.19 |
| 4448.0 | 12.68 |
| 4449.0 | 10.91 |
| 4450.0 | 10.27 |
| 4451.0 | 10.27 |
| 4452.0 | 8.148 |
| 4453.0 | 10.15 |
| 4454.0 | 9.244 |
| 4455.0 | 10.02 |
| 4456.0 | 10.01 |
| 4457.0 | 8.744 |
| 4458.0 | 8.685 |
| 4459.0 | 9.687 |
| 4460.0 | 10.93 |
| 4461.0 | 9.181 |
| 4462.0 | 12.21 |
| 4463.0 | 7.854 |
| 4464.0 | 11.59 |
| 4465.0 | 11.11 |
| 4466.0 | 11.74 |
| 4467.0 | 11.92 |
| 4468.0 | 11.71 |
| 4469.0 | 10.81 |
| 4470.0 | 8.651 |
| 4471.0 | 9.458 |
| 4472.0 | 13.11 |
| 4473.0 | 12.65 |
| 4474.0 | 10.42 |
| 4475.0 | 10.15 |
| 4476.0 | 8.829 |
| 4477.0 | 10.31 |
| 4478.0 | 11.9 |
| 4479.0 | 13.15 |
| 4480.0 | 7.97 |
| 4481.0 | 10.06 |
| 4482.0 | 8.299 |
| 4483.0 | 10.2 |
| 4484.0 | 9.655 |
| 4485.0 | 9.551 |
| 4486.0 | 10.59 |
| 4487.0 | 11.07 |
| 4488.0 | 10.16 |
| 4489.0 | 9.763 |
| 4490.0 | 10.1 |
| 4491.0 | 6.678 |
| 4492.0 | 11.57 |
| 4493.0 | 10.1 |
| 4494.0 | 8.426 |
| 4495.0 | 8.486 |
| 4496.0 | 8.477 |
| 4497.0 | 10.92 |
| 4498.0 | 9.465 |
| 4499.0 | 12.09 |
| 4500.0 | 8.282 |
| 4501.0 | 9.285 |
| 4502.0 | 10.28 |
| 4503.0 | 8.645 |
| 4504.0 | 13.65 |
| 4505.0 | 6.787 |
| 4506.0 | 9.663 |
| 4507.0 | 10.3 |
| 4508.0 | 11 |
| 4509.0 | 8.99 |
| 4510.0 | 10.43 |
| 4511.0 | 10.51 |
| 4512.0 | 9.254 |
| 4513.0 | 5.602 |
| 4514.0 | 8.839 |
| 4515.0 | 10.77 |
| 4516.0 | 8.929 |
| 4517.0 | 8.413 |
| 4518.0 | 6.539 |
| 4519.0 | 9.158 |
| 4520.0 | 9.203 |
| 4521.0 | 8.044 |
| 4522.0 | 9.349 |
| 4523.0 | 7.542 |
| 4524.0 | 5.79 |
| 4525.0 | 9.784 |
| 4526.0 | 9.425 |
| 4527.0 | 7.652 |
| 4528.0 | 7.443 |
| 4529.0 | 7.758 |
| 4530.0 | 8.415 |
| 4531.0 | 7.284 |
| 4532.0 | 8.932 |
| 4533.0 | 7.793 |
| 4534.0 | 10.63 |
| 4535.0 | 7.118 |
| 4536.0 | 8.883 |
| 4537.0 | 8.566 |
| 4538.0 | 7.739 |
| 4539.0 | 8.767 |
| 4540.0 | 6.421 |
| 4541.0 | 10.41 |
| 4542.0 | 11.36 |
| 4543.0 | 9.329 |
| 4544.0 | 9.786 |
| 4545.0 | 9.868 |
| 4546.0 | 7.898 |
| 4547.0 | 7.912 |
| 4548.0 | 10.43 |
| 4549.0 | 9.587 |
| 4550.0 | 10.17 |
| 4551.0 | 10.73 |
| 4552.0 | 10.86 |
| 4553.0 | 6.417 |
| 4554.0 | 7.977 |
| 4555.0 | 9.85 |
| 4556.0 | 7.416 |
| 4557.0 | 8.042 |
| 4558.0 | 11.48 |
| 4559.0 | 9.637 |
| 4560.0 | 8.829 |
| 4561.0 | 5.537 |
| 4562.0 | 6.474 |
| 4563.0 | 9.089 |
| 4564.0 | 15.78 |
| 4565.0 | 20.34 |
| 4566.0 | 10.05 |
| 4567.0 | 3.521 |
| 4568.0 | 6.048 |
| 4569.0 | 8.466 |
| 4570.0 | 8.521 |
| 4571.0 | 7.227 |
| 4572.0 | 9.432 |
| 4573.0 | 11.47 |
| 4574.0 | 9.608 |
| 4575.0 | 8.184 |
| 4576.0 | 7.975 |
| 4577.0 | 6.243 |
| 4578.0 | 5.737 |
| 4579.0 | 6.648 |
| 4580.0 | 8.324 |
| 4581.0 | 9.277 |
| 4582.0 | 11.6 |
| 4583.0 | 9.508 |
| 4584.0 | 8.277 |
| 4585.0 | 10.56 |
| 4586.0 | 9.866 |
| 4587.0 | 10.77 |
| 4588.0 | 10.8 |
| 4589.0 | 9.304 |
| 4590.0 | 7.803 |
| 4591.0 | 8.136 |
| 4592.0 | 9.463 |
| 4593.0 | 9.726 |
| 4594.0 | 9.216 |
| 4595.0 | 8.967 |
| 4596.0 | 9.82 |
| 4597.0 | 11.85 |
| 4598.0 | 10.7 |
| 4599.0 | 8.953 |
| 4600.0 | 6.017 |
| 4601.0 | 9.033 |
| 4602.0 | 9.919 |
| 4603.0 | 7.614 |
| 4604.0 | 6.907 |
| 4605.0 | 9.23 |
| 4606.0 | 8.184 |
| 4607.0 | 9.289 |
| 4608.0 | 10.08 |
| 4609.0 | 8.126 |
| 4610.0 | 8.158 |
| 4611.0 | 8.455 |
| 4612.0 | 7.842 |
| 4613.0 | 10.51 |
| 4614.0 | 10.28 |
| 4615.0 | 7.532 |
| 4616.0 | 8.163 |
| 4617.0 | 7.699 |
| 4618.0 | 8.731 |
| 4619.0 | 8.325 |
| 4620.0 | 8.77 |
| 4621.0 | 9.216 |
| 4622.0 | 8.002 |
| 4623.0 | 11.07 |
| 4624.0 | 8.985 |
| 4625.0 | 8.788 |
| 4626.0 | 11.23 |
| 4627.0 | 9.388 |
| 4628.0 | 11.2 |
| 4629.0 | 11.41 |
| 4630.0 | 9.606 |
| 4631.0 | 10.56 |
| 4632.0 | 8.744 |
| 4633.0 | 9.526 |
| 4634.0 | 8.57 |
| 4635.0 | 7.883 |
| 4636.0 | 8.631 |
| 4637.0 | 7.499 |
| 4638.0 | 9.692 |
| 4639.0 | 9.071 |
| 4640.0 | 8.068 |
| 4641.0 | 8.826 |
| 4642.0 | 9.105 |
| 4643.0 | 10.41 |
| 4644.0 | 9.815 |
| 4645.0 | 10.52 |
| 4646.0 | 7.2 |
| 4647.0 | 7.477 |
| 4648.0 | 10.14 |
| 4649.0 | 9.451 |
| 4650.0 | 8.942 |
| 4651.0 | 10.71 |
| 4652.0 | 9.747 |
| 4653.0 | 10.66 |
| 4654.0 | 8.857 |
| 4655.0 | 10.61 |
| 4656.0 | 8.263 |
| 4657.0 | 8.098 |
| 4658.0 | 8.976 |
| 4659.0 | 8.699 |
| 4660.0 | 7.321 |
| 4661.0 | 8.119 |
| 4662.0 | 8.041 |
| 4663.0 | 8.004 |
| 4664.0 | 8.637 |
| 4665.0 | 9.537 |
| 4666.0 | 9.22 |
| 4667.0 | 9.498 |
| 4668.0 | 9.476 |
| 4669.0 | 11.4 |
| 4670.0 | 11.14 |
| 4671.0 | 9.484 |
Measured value 10.6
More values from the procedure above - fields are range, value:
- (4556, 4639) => 9.09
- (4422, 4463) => 10.3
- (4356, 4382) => 10.6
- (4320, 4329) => 9.26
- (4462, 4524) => 9.8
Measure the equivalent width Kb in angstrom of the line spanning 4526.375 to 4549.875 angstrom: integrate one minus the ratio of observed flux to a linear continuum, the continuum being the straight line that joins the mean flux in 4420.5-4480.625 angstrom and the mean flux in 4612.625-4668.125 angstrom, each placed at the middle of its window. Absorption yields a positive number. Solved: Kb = 2.6 angstrom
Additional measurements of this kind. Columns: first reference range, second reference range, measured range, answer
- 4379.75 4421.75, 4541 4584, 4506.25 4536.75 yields 2.6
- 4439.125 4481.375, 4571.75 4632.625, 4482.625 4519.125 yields 2.0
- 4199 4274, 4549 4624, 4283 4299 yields -0.5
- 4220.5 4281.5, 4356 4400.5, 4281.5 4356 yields 3.7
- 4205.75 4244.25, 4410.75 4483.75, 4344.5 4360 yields -0.8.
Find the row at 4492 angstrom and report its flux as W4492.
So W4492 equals 11.57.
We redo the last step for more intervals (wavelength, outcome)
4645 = 10.52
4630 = 9.606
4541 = 10.41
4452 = 8.148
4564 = 15.78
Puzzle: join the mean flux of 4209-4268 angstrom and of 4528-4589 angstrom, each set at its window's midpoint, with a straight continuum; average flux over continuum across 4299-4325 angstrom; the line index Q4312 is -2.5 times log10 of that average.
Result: 0.13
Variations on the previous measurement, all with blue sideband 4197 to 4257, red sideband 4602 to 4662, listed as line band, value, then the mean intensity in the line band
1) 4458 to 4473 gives -0.105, 10.7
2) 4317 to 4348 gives 0.085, 9.5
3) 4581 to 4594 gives -0.046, 9.62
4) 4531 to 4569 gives 0.026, 9.15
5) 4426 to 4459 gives -0.058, 10.4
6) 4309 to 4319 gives 0.187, 8.71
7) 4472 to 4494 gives -0.058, 10.2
